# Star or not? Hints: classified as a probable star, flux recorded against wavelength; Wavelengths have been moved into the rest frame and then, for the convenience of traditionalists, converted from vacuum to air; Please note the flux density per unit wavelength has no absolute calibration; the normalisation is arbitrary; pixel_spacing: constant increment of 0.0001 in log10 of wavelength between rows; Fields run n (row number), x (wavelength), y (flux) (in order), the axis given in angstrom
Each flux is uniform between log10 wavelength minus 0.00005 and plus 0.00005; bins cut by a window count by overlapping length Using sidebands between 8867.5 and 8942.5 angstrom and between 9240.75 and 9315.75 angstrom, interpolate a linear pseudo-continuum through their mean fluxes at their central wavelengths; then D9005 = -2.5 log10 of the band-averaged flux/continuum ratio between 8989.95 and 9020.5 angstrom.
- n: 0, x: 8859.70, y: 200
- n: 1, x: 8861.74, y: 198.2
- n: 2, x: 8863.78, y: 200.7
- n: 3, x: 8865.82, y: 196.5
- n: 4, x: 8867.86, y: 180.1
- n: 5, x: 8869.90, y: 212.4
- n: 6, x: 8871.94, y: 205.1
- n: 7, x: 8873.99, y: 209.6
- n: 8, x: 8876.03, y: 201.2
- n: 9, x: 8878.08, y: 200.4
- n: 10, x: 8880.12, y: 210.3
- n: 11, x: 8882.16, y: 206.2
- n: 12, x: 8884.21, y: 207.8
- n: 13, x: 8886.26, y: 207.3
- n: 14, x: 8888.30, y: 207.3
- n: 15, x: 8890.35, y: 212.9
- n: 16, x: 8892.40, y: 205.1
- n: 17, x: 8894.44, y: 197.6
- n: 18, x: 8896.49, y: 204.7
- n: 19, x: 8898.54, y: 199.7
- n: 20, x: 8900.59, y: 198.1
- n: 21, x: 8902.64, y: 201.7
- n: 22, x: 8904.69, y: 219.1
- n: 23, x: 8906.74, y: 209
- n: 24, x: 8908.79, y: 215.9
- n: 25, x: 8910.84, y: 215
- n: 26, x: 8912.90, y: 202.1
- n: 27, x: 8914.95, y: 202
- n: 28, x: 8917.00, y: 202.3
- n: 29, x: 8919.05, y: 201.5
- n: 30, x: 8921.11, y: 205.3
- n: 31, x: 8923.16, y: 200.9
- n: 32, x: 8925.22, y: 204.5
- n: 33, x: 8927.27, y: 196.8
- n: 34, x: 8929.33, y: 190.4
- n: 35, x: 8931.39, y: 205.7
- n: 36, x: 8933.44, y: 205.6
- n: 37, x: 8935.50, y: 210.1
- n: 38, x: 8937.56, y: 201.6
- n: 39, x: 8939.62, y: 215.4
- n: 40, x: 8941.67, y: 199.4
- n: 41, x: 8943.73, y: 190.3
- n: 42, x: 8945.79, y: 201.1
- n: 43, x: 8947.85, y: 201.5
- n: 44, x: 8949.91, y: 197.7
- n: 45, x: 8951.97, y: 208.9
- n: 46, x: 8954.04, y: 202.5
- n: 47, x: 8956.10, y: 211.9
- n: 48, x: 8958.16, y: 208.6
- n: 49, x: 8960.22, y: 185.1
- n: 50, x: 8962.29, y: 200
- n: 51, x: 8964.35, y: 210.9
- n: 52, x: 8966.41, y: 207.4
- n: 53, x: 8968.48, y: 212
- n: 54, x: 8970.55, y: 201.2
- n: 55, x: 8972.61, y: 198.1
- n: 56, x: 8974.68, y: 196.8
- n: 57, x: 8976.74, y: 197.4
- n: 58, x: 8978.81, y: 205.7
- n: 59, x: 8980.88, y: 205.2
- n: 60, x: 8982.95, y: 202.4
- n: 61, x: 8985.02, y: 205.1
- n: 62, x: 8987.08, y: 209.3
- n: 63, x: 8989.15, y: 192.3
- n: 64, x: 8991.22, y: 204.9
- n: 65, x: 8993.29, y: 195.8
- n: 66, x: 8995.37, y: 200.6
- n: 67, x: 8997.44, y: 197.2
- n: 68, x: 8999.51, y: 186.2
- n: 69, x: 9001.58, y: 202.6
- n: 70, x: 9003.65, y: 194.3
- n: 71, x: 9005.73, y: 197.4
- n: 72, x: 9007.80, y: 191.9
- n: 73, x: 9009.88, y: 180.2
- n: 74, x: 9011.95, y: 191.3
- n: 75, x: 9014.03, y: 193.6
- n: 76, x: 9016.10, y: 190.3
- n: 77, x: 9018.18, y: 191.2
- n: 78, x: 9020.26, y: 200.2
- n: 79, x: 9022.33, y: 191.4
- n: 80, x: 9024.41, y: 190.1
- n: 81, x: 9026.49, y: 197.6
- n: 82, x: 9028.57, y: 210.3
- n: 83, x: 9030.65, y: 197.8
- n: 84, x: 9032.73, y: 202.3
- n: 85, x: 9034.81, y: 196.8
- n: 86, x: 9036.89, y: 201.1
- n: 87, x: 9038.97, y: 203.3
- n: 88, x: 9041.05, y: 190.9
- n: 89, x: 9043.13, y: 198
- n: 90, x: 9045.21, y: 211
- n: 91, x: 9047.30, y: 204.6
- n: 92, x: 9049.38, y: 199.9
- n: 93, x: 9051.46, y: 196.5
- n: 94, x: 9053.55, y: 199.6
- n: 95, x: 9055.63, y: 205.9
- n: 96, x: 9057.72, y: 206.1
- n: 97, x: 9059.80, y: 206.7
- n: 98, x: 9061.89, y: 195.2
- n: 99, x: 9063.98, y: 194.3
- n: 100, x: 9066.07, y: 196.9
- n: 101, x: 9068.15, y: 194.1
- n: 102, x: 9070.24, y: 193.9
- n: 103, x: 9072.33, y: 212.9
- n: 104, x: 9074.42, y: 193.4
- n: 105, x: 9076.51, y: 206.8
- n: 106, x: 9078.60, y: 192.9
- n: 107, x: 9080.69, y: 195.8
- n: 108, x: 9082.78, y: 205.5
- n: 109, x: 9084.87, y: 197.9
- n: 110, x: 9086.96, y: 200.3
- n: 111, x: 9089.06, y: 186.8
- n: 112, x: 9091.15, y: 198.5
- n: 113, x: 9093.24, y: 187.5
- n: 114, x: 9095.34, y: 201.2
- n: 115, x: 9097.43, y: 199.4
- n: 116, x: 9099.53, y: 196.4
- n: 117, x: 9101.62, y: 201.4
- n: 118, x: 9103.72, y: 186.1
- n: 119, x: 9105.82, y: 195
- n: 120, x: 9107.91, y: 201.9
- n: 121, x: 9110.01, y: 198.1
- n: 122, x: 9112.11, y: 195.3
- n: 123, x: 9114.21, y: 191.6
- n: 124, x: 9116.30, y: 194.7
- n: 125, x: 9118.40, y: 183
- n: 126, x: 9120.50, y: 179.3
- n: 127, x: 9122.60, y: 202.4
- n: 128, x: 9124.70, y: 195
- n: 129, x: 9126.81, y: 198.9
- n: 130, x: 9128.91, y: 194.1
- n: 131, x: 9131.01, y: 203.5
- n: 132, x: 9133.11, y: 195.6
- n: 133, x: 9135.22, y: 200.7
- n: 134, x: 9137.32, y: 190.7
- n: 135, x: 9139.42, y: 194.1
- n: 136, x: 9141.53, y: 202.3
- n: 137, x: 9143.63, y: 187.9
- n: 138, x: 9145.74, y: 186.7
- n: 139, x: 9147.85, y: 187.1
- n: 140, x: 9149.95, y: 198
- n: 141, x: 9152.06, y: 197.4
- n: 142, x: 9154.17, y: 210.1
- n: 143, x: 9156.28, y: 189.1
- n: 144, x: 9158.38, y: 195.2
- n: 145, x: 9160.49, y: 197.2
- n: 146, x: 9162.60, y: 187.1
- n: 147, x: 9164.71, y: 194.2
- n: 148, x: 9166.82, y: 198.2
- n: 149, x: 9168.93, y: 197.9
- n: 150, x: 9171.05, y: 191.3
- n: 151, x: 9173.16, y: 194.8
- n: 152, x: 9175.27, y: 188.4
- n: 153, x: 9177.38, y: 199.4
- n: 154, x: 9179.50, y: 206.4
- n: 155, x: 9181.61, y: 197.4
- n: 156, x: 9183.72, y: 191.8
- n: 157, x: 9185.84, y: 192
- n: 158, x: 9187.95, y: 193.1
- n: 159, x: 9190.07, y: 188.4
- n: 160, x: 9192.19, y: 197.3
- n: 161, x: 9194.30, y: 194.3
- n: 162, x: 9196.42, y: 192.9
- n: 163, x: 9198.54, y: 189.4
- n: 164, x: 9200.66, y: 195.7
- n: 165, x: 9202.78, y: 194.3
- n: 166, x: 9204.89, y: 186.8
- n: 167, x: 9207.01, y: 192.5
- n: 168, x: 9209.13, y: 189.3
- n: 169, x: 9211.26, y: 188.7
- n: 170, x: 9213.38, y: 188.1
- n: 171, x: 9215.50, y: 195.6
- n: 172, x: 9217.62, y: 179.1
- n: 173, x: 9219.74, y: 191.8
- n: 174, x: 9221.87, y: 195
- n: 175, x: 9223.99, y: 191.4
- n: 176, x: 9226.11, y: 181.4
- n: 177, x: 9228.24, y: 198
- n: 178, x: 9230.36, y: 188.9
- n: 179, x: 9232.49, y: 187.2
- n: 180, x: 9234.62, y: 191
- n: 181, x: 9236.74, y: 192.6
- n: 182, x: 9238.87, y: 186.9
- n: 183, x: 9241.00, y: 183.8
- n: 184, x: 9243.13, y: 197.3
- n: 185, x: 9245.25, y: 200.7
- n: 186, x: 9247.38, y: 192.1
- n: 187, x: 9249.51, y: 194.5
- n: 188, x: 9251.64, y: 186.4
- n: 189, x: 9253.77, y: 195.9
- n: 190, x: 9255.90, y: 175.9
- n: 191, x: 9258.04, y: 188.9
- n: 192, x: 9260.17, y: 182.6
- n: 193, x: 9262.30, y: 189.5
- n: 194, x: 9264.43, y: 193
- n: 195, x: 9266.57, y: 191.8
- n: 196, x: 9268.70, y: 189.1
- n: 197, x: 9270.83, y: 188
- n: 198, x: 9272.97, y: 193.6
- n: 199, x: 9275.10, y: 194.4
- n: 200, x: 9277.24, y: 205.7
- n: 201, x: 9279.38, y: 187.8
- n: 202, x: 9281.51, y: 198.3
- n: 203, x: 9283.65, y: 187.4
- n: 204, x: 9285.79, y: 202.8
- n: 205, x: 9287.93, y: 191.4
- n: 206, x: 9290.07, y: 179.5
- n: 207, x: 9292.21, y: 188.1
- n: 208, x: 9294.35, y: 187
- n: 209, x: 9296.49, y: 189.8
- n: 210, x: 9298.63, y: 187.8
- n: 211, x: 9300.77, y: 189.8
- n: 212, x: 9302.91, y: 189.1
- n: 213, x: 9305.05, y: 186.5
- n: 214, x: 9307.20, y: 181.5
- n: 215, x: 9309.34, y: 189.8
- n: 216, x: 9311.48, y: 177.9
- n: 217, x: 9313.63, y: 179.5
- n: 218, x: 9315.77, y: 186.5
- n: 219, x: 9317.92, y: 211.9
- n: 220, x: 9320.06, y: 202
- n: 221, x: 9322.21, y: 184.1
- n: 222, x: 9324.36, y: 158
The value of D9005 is 0.04 mag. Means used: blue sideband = 205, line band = 194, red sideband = 190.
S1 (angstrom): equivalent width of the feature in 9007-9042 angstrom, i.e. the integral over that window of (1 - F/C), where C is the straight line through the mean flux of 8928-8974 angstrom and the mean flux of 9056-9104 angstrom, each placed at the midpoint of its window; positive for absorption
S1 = 0.8 angstrom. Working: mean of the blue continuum 203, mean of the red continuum 198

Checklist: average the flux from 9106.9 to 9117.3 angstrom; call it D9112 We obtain 196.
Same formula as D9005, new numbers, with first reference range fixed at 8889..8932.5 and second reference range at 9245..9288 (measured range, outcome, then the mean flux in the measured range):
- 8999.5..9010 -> 0.04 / 194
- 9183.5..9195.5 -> 0.01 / 193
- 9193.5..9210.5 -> 0.01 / 192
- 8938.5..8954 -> 0.01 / 202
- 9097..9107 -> 0.01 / 196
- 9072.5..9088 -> -0.01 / 200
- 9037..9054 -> -0.01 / 201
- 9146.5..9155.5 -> -0.01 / 197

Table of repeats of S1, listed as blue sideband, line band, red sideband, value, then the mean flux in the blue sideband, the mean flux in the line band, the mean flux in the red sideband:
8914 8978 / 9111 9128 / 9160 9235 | 0.3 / 202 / 193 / 192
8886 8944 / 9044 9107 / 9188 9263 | -0.5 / 205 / 199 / 190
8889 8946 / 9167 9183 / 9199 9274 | -0.3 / 204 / 197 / 190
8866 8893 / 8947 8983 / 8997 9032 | -0.9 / 205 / 203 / 194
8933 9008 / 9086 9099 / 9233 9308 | 0.1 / 202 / 196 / 190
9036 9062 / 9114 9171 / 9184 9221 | 0.2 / 202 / 195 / 191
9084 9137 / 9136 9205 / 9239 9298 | -0.2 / 195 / 194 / 191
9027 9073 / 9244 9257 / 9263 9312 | 0.1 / 201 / 191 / 190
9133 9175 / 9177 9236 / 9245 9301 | 0.3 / 195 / 192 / 191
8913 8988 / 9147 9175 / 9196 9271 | -0.2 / 203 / 195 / 190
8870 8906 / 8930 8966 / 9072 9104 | 0.0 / 206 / 203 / 198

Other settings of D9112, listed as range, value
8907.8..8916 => 209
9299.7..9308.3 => 187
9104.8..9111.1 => 198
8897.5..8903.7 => 200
